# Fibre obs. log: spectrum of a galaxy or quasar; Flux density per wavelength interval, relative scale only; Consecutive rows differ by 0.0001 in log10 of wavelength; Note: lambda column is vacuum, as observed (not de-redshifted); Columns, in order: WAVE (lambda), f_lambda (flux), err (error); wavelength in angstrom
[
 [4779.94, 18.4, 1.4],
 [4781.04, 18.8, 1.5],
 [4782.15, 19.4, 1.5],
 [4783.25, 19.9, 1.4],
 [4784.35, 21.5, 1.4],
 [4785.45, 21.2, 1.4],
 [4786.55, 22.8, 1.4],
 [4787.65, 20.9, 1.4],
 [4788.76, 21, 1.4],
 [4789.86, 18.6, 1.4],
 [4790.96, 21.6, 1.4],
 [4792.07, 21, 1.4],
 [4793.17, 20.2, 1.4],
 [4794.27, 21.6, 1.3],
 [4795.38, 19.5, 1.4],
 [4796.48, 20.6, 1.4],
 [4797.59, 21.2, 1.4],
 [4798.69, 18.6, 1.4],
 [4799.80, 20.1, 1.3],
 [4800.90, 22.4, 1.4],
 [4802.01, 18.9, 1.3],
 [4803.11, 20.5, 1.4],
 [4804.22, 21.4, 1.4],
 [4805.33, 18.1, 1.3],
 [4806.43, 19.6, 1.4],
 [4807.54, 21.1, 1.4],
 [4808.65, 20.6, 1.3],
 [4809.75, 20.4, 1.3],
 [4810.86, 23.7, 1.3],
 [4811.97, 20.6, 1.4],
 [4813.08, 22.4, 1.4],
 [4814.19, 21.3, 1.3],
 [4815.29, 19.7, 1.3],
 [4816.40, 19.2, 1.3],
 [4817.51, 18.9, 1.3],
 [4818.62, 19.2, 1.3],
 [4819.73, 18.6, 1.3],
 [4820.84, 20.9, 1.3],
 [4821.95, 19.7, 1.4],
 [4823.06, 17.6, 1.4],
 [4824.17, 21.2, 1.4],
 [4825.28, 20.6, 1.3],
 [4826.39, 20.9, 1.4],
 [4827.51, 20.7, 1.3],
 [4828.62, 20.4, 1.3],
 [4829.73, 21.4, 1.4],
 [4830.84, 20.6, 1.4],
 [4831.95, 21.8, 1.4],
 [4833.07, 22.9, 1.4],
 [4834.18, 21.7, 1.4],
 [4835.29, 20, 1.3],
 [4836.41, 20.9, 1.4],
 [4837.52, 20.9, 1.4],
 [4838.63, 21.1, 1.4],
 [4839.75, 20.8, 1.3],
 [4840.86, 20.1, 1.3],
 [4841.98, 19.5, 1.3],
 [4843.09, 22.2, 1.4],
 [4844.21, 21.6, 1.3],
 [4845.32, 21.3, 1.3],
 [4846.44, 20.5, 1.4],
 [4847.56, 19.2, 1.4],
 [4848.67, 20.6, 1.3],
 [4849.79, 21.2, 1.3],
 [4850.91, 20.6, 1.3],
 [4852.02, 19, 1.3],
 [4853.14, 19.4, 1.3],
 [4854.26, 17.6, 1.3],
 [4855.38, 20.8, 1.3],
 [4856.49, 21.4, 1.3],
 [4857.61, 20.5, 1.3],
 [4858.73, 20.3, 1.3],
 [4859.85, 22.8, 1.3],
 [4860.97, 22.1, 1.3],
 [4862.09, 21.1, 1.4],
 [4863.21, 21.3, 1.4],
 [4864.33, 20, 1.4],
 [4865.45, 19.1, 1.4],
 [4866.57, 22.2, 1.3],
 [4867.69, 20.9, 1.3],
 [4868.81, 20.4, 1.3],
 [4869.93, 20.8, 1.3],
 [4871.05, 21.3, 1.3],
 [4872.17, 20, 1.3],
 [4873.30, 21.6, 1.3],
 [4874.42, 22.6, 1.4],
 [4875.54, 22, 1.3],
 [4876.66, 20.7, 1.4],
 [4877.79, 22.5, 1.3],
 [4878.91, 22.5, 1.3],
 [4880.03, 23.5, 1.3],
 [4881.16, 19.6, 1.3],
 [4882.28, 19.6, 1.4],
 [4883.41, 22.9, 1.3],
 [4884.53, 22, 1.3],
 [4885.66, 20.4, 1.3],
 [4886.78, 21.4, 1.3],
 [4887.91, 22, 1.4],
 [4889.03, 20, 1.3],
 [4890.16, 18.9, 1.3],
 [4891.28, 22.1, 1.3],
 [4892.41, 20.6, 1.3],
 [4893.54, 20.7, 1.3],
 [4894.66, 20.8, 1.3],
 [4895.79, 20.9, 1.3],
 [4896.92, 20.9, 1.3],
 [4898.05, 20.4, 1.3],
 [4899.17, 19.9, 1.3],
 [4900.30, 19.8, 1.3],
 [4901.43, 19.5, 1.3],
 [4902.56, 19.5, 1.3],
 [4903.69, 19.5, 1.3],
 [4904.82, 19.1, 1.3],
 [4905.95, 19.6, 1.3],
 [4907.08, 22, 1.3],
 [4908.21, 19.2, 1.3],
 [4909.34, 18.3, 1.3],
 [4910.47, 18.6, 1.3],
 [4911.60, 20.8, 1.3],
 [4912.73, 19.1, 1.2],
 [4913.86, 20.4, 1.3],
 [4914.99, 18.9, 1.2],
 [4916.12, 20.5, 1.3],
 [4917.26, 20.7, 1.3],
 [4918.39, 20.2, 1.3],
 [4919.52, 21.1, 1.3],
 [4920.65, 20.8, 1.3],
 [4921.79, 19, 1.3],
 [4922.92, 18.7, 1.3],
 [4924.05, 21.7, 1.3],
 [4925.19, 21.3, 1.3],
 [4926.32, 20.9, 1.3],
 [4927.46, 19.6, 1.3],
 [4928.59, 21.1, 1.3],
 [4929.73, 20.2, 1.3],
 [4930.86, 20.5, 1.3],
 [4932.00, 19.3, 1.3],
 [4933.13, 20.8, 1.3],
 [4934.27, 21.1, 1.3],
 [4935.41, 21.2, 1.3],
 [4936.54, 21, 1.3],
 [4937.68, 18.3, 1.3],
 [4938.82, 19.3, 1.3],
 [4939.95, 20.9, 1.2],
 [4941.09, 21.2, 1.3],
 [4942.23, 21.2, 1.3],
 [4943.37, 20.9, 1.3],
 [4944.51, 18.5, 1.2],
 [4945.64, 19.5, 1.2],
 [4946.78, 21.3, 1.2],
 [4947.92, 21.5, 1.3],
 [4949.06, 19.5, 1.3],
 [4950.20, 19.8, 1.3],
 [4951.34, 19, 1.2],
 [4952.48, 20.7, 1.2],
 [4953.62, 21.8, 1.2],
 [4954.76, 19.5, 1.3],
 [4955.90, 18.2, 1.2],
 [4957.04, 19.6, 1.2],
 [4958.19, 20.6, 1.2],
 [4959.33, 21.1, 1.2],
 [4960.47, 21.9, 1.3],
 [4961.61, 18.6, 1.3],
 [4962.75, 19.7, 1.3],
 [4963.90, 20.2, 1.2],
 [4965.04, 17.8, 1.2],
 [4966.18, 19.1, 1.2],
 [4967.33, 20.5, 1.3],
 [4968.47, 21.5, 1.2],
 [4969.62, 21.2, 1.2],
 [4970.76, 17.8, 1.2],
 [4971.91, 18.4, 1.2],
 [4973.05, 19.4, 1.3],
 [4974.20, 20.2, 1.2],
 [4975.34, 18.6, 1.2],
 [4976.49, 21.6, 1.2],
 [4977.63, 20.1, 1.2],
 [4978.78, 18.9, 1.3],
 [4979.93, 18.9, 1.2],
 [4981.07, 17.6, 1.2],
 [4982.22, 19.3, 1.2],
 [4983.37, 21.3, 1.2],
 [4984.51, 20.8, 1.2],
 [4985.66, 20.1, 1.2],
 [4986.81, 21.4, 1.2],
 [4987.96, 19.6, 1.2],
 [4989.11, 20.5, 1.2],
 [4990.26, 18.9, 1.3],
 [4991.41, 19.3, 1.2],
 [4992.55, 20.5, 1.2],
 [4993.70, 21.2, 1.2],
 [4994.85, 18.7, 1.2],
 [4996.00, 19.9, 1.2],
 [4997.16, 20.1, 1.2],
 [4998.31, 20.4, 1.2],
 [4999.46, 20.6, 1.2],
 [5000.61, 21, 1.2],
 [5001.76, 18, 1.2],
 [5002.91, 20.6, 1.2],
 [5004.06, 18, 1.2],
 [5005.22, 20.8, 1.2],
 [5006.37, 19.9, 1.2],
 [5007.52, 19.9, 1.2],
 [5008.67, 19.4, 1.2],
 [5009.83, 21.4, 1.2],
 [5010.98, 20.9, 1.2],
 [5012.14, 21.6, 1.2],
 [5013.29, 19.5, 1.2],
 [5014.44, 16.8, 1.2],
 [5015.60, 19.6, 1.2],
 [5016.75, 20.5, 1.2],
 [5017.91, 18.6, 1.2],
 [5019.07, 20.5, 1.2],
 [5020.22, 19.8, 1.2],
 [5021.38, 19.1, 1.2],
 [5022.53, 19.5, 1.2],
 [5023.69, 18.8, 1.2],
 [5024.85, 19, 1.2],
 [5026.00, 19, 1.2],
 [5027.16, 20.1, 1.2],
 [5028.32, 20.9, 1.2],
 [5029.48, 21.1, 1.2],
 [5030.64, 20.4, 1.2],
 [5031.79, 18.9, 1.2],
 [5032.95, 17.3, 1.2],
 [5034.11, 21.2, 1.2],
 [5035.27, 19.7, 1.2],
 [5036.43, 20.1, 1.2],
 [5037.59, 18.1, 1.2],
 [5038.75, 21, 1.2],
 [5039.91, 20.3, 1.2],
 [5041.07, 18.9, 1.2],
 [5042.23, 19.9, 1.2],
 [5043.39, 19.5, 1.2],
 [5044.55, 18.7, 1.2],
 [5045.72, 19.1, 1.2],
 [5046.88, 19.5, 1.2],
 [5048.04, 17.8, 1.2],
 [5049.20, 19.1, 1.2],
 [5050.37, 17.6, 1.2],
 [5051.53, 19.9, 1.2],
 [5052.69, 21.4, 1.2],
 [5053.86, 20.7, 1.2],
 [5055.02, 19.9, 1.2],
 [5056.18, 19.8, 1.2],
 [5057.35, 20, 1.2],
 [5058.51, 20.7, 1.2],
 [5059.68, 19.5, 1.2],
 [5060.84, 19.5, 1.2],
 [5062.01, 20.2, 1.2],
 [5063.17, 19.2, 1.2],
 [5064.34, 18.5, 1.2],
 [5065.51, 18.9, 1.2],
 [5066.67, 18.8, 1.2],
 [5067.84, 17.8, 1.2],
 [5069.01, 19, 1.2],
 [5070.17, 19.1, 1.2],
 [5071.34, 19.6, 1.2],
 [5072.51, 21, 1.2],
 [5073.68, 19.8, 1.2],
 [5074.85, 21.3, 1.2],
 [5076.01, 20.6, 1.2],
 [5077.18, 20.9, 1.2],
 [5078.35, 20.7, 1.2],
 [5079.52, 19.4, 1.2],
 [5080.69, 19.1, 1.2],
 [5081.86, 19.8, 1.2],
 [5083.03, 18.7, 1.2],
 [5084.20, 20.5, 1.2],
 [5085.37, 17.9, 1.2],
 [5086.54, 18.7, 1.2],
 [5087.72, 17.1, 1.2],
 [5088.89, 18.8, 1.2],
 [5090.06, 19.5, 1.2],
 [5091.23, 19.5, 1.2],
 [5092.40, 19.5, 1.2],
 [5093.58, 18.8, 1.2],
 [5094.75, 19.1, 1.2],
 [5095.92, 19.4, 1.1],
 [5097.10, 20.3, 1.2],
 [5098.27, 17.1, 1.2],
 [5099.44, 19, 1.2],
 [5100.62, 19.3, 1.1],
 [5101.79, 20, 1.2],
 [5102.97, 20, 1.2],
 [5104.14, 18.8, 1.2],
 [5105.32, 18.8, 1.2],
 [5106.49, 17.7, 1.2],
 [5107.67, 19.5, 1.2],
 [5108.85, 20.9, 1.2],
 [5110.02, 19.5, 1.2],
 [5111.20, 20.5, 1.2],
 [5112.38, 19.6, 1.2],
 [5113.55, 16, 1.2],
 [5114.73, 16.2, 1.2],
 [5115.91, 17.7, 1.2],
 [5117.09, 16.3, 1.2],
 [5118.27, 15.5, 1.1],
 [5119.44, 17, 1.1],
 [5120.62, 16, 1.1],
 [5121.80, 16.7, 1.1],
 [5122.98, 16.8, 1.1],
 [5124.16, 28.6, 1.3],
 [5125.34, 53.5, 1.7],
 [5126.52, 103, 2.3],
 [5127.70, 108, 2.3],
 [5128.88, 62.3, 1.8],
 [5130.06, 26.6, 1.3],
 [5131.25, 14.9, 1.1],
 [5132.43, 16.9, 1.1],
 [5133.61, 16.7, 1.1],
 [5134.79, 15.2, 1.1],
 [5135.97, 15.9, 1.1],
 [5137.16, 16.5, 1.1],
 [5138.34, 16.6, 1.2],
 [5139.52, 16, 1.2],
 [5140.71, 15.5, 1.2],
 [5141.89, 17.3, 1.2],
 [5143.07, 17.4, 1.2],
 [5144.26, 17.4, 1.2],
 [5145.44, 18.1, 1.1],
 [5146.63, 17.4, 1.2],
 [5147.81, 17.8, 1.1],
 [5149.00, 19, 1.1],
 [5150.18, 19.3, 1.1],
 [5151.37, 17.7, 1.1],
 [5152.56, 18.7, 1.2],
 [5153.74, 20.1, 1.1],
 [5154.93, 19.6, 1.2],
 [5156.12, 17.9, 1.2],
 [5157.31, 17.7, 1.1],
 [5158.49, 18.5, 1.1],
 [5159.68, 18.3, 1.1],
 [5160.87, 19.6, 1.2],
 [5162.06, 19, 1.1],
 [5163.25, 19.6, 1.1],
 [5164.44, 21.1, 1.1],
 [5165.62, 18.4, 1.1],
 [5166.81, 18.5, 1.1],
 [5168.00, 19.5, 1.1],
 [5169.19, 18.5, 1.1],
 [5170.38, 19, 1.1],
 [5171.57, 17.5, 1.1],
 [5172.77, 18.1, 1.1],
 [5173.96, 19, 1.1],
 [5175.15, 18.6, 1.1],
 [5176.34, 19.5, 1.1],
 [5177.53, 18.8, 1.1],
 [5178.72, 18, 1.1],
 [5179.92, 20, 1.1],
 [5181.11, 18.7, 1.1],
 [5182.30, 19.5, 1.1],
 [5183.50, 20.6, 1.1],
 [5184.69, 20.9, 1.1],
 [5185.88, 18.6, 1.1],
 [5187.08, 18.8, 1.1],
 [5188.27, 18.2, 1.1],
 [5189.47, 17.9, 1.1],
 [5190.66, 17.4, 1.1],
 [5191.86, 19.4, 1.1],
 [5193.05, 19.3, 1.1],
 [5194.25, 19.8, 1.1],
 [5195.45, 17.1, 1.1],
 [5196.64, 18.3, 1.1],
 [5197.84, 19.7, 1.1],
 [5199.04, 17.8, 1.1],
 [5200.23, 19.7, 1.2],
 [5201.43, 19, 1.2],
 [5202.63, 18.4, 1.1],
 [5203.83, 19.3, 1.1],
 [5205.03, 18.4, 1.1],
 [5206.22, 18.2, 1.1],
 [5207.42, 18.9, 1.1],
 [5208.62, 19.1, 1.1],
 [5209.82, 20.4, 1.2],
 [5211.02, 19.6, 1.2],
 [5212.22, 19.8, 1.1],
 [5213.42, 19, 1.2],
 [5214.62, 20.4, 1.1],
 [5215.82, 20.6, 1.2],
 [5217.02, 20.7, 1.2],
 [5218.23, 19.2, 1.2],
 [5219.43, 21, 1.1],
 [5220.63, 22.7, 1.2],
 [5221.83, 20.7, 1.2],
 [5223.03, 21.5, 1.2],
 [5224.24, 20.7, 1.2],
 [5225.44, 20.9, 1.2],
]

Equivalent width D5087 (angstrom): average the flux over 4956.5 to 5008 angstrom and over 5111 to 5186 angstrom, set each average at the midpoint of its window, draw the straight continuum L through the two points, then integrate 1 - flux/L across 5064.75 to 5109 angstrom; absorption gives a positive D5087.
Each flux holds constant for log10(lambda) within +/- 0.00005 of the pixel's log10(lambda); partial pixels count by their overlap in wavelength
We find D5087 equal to 4.3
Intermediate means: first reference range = 19.9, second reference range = 22.3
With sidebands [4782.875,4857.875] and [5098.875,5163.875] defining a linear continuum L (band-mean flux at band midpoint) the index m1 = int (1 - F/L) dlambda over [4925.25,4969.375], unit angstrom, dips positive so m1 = 2.6 angstrom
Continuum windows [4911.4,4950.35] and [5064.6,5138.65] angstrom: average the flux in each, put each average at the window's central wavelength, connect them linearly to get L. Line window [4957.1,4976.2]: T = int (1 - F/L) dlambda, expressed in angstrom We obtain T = 0.9 angstrom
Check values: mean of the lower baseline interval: 20.3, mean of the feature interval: 19.8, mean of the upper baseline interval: 22.8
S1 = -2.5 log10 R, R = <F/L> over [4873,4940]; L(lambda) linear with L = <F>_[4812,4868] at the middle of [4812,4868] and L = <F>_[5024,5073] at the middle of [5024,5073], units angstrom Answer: -0.01 mag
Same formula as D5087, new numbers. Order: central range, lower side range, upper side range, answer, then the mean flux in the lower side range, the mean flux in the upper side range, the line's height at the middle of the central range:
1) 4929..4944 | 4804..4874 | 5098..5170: 0.5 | 20.6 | 22.5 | 21.2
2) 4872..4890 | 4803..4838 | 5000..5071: -1.0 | 20.5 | 19.6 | 20.3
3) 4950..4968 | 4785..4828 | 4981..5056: 0.1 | 20.4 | 19.8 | 19.9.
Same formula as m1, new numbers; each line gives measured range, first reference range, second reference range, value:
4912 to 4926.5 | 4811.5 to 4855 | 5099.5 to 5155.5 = 0.7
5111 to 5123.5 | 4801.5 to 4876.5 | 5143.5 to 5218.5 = 1.5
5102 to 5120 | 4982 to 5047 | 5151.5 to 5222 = 1.1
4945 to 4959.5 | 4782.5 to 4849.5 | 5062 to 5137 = 1.0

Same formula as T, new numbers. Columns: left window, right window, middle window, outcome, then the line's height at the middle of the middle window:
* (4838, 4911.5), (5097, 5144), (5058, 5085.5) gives 4.76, 23.7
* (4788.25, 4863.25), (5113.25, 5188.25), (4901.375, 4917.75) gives 1.00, 21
